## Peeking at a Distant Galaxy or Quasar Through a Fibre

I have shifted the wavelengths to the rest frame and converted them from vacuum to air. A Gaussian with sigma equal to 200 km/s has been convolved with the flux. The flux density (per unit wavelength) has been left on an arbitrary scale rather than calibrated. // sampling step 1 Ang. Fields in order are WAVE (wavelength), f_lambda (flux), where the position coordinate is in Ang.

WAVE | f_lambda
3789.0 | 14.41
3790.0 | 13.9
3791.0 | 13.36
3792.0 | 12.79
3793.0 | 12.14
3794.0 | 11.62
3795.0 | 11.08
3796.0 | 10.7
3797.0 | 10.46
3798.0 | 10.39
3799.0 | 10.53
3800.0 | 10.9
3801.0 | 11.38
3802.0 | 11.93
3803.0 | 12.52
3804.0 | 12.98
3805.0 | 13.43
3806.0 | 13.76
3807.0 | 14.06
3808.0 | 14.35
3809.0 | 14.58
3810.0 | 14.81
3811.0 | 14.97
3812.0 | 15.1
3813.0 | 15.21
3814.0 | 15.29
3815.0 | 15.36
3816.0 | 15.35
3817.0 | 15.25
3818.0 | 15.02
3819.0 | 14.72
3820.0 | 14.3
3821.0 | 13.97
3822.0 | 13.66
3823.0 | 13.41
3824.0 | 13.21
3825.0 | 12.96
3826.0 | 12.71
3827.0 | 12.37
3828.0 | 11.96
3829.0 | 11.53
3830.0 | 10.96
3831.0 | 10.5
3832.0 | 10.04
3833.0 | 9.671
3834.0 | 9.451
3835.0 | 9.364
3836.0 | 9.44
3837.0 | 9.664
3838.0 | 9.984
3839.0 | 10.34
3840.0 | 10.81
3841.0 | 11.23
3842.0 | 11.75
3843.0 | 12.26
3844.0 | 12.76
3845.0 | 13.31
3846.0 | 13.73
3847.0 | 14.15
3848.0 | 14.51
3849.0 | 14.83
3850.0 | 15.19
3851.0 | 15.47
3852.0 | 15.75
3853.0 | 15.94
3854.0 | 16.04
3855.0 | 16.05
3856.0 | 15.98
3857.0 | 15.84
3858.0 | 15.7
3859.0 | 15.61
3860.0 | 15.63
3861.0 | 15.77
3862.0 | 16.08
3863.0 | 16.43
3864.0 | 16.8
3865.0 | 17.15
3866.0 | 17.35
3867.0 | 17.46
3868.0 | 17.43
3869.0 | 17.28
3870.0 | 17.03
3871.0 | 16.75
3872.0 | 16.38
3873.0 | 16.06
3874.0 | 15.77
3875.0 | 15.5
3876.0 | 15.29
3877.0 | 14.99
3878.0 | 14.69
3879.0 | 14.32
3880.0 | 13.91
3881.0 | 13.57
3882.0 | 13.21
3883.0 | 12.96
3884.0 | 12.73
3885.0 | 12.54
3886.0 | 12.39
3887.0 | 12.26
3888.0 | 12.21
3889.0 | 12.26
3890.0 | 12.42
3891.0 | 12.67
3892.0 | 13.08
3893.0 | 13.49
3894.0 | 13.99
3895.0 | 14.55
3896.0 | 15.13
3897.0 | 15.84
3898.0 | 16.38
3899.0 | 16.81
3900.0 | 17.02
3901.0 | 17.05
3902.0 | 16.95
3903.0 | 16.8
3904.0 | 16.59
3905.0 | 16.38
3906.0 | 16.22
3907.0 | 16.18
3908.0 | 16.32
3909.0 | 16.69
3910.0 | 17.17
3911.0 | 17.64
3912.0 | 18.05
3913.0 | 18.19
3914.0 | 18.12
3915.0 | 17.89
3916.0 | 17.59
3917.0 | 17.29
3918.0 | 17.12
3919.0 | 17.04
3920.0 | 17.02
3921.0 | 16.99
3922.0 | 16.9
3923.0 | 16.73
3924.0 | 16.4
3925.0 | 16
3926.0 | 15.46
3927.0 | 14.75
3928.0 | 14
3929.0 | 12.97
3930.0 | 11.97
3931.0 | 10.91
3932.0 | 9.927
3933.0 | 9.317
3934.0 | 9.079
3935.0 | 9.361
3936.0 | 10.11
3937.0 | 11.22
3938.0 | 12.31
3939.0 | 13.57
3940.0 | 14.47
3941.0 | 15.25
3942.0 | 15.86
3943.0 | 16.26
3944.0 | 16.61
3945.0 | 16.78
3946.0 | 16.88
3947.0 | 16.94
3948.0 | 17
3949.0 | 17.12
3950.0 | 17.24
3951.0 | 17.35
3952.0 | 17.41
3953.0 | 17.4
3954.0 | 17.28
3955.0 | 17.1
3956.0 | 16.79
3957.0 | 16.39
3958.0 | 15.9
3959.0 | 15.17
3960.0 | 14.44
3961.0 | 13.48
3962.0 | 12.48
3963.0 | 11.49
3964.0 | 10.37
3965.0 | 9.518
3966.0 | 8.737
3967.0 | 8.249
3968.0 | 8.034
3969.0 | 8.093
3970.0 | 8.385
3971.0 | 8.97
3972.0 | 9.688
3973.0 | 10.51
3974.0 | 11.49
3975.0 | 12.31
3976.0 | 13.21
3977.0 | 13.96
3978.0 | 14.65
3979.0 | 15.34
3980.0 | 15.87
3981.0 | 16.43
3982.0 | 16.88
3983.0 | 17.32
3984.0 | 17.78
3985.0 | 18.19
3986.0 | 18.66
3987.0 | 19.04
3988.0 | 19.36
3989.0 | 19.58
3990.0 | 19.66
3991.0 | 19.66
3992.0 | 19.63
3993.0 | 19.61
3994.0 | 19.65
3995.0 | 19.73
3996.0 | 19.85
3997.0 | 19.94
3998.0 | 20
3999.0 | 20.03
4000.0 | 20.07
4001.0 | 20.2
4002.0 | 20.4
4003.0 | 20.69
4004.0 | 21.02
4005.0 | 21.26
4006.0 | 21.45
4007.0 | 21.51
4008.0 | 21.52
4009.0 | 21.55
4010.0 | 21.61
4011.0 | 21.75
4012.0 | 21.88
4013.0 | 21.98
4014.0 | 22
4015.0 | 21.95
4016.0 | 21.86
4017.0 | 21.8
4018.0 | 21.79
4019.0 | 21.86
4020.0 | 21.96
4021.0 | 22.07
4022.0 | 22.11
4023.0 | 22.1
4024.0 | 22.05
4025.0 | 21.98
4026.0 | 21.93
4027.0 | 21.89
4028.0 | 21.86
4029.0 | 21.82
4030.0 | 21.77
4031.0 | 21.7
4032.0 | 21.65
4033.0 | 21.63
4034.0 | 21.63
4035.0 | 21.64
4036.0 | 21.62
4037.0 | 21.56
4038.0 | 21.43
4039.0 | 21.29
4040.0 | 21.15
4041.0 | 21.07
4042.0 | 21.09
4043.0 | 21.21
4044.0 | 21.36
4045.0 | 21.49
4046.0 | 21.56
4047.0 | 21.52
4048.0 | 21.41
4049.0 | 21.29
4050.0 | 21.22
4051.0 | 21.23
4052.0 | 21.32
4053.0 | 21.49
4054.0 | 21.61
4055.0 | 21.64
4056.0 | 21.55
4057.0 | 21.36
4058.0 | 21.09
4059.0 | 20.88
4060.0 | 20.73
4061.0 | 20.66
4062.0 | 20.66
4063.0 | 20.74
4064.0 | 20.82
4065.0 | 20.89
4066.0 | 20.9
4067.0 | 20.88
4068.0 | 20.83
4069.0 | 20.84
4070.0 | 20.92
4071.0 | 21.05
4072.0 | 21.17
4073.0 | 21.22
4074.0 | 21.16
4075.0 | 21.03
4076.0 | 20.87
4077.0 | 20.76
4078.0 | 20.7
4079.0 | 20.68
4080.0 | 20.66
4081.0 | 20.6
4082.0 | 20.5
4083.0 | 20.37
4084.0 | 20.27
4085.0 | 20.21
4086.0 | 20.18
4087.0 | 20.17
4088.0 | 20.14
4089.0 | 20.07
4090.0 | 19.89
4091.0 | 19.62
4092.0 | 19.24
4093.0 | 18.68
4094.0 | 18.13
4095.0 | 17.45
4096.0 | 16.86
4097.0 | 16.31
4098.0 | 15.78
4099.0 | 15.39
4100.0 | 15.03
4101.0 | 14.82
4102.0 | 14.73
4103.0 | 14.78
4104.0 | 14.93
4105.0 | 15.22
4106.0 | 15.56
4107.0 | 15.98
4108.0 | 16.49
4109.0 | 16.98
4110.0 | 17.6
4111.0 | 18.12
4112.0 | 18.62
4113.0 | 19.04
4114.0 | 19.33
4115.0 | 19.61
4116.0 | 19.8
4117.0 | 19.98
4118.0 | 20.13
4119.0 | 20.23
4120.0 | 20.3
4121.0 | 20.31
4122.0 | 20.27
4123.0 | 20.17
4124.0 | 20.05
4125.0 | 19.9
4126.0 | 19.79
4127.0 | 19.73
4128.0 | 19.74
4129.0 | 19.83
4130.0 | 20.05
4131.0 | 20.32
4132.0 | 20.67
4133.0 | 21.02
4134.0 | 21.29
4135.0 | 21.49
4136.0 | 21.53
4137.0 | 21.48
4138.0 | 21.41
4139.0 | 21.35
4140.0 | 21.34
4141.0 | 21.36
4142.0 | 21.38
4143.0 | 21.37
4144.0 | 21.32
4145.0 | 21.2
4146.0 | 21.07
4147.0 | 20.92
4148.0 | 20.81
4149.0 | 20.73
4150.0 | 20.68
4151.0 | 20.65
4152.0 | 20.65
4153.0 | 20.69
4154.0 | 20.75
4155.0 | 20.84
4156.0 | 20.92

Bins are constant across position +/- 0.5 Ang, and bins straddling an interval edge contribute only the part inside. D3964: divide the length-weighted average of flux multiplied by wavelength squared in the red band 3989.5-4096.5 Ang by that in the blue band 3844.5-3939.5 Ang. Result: 1.50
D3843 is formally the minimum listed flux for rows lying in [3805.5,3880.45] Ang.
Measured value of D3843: 9.364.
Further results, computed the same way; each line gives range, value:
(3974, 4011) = 11.49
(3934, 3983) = 8.034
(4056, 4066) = 20.66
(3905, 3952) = 9.079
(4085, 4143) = 14.73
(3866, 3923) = 12.21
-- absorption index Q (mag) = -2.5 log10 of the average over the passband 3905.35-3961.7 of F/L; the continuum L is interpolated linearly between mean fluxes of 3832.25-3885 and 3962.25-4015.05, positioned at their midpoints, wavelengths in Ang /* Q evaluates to 0.02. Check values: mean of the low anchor 14.3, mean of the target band 15.4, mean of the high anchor 16.9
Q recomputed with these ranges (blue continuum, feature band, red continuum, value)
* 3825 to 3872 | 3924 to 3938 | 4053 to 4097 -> 0.32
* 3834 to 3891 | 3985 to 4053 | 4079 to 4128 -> -0.23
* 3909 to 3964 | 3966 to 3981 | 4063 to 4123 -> 0.38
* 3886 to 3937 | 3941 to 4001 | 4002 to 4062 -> 0.16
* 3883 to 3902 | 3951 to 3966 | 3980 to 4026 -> 0.22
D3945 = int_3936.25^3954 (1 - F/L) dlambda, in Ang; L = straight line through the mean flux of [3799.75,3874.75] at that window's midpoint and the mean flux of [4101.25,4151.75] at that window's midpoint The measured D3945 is 0.3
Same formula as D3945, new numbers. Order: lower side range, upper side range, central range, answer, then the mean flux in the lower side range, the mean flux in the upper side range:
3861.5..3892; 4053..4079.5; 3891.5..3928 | -1.1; 14.8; 21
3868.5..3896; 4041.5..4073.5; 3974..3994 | 1.2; 14.2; 21.1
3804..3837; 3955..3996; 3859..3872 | -3.0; 13.1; 14.7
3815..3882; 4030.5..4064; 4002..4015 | -1.0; 14.1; 21.3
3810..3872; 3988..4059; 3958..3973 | 6.5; 14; 21.2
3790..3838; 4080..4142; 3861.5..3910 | -3.8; 12.6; 19.1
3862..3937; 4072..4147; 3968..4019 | -3.1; 15.1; 19.4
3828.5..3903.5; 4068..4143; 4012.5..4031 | -4.6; 14.2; 19.4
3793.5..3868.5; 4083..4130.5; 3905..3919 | -2.1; 13.5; 18.4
